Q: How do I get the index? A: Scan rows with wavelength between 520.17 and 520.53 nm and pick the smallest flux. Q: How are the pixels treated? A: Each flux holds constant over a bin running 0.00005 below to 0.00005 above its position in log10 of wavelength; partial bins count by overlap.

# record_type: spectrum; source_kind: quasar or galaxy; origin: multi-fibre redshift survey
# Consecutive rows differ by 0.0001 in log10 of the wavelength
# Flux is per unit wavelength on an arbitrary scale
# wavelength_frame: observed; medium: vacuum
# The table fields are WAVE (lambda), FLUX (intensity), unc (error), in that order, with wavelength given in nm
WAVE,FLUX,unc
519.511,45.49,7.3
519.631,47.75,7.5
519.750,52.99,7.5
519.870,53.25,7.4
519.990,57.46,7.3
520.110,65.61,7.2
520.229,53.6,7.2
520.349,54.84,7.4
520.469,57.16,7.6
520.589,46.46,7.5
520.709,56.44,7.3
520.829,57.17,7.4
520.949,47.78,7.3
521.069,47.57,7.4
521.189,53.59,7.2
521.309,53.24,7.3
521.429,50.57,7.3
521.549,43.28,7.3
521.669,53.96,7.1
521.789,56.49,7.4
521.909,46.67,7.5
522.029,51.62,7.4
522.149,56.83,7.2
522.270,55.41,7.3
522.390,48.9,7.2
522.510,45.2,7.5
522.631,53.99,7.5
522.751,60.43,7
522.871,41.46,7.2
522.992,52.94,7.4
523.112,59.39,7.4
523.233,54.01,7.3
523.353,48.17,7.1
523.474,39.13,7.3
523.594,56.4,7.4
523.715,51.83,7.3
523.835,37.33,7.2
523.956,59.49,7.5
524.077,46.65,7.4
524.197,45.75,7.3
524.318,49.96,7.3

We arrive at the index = 53.6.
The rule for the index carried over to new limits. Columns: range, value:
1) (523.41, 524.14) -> 37.33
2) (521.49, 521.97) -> 43.28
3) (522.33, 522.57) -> 45.2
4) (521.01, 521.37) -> 47.57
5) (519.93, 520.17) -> 57.46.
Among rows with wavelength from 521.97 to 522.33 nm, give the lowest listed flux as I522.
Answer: 51.62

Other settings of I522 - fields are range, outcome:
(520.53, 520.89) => 46.46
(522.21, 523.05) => 41.46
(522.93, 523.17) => 52.94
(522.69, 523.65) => 39.13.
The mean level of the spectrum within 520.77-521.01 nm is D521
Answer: 52.4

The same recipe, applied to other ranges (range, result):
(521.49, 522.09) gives 50.5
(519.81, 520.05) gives 55.2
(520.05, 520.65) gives 55.5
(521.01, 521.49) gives 51.2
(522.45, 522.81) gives 53.2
